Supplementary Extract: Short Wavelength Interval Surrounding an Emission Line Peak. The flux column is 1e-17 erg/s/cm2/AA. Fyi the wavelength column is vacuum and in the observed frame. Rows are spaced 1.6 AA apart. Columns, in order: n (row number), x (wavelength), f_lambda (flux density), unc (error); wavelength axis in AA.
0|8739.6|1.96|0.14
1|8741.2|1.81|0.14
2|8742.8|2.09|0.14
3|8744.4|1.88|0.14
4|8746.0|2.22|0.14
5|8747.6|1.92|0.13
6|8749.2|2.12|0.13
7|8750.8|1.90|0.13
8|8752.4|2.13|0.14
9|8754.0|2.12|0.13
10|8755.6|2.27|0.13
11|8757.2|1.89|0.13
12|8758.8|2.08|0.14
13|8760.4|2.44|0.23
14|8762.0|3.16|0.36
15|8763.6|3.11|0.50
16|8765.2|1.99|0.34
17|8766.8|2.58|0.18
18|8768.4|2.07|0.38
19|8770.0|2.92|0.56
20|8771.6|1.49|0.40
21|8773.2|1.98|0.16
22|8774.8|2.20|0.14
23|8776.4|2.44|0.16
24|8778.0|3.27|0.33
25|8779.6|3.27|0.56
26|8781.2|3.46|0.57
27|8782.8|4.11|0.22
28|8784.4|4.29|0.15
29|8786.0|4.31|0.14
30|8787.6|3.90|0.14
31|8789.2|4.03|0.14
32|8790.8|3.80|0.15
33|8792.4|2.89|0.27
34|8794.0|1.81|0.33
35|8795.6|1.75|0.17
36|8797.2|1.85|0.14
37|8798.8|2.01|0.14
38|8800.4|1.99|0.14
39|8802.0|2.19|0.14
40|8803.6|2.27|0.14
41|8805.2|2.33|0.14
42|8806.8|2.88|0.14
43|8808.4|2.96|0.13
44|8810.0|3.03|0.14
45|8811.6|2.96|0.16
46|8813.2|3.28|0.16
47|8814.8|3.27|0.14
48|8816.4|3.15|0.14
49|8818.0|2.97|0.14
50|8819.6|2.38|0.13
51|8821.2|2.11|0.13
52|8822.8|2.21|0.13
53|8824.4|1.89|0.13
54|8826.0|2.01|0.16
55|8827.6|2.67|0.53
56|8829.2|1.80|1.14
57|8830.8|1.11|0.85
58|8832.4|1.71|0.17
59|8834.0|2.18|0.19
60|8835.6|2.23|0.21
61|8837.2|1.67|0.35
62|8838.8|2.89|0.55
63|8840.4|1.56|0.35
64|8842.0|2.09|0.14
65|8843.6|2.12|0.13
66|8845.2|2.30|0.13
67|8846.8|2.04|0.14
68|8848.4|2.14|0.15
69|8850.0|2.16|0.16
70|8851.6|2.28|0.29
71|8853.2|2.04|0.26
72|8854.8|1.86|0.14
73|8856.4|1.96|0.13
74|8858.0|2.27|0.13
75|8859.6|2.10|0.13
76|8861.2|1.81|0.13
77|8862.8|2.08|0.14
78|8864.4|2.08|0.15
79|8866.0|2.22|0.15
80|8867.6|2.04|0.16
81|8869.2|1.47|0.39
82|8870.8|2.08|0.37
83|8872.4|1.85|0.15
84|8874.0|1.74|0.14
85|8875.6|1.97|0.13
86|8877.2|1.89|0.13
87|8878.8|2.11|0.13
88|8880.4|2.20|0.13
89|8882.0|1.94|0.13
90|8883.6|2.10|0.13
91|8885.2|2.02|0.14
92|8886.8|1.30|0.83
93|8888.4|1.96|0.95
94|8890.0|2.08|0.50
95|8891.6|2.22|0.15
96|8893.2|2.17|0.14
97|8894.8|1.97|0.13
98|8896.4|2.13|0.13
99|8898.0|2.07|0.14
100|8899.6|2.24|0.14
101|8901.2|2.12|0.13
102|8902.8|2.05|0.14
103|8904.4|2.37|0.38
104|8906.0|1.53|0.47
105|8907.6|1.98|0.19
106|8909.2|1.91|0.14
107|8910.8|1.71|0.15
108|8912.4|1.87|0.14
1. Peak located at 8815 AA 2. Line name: [N II] 6583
